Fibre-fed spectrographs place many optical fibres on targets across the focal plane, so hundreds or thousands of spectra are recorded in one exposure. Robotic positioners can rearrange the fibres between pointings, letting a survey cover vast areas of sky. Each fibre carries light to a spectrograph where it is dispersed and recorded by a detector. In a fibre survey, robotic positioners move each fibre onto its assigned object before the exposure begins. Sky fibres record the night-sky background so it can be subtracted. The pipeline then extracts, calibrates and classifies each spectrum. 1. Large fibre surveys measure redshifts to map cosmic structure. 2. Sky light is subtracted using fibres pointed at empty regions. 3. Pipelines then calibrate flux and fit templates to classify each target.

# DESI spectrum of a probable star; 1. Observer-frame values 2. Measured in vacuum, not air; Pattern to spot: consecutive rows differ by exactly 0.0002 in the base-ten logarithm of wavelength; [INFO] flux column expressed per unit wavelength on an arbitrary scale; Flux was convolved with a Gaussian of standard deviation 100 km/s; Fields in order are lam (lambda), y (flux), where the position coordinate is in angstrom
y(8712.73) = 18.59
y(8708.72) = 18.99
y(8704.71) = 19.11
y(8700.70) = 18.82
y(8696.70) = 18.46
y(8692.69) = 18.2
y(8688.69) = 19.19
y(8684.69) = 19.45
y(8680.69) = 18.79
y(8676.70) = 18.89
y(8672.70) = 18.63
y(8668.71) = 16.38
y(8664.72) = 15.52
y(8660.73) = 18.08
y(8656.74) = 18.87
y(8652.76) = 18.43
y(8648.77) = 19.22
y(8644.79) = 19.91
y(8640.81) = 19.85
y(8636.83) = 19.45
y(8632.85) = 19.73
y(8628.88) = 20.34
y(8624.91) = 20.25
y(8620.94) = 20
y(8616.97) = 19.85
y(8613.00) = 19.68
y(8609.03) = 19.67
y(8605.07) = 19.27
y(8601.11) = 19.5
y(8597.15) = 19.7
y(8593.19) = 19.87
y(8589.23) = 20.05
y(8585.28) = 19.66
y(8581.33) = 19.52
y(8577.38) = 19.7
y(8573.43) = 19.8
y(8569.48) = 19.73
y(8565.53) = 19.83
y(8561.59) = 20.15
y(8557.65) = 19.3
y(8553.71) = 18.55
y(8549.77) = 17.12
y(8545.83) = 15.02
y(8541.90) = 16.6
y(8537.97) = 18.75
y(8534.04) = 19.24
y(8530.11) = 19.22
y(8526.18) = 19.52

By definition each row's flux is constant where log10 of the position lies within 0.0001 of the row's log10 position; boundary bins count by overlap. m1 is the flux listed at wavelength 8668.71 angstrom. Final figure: 16.38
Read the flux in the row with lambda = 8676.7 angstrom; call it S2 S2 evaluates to 18.89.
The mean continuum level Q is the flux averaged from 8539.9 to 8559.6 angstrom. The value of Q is 17.3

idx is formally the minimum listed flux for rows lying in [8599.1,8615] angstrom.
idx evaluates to 19.27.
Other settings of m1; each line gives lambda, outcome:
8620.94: 20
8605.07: 19.27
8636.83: 19.45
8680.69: 18.79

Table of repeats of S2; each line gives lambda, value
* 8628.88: 20.34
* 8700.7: 18.82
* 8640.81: 19.85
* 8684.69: 19.45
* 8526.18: 19.52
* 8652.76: 18.43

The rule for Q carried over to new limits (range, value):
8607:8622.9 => 19.8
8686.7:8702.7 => 18.7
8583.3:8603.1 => 19.8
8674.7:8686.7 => 19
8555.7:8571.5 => 19.8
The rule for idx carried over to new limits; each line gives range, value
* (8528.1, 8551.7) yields 15.02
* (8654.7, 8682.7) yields 15.52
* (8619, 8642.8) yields 19.45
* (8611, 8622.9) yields 19.68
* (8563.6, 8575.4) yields 19.73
